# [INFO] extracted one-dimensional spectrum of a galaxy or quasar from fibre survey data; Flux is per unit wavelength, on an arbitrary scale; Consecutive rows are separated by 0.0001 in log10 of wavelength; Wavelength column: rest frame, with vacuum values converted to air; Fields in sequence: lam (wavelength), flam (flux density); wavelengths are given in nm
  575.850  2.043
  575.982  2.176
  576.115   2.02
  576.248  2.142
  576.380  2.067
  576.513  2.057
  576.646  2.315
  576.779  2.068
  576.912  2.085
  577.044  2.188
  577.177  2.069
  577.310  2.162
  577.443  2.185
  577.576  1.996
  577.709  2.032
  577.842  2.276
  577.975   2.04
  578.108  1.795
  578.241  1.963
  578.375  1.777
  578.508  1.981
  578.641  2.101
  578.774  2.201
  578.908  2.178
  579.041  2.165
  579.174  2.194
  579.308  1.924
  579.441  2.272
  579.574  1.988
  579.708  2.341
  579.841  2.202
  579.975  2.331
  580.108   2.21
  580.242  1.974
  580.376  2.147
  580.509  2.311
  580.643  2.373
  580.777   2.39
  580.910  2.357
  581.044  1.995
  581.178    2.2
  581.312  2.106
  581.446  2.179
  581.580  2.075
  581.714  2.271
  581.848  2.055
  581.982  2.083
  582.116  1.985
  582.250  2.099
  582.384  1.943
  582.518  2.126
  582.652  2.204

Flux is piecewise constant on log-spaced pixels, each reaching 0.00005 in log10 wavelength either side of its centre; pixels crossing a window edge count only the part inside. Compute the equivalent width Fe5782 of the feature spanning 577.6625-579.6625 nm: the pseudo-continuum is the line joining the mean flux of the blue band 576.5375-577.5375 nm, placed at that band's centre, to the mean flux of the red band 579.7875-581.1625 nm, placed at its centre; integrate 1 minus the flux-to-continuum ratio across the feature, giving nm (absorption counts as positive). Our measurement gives 0.11 nm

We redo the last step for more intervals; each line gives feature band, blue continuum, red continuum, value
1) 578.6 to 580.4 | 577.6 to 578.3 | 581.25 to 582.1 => -0.09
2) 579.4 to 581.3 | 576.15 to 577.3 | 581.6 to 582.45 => -0.12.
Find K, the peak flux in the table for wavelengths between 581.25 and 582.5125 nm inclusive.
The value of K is 2.271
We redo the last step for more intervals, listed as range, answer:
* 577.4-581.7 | 2.39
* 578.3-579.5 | 2.272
